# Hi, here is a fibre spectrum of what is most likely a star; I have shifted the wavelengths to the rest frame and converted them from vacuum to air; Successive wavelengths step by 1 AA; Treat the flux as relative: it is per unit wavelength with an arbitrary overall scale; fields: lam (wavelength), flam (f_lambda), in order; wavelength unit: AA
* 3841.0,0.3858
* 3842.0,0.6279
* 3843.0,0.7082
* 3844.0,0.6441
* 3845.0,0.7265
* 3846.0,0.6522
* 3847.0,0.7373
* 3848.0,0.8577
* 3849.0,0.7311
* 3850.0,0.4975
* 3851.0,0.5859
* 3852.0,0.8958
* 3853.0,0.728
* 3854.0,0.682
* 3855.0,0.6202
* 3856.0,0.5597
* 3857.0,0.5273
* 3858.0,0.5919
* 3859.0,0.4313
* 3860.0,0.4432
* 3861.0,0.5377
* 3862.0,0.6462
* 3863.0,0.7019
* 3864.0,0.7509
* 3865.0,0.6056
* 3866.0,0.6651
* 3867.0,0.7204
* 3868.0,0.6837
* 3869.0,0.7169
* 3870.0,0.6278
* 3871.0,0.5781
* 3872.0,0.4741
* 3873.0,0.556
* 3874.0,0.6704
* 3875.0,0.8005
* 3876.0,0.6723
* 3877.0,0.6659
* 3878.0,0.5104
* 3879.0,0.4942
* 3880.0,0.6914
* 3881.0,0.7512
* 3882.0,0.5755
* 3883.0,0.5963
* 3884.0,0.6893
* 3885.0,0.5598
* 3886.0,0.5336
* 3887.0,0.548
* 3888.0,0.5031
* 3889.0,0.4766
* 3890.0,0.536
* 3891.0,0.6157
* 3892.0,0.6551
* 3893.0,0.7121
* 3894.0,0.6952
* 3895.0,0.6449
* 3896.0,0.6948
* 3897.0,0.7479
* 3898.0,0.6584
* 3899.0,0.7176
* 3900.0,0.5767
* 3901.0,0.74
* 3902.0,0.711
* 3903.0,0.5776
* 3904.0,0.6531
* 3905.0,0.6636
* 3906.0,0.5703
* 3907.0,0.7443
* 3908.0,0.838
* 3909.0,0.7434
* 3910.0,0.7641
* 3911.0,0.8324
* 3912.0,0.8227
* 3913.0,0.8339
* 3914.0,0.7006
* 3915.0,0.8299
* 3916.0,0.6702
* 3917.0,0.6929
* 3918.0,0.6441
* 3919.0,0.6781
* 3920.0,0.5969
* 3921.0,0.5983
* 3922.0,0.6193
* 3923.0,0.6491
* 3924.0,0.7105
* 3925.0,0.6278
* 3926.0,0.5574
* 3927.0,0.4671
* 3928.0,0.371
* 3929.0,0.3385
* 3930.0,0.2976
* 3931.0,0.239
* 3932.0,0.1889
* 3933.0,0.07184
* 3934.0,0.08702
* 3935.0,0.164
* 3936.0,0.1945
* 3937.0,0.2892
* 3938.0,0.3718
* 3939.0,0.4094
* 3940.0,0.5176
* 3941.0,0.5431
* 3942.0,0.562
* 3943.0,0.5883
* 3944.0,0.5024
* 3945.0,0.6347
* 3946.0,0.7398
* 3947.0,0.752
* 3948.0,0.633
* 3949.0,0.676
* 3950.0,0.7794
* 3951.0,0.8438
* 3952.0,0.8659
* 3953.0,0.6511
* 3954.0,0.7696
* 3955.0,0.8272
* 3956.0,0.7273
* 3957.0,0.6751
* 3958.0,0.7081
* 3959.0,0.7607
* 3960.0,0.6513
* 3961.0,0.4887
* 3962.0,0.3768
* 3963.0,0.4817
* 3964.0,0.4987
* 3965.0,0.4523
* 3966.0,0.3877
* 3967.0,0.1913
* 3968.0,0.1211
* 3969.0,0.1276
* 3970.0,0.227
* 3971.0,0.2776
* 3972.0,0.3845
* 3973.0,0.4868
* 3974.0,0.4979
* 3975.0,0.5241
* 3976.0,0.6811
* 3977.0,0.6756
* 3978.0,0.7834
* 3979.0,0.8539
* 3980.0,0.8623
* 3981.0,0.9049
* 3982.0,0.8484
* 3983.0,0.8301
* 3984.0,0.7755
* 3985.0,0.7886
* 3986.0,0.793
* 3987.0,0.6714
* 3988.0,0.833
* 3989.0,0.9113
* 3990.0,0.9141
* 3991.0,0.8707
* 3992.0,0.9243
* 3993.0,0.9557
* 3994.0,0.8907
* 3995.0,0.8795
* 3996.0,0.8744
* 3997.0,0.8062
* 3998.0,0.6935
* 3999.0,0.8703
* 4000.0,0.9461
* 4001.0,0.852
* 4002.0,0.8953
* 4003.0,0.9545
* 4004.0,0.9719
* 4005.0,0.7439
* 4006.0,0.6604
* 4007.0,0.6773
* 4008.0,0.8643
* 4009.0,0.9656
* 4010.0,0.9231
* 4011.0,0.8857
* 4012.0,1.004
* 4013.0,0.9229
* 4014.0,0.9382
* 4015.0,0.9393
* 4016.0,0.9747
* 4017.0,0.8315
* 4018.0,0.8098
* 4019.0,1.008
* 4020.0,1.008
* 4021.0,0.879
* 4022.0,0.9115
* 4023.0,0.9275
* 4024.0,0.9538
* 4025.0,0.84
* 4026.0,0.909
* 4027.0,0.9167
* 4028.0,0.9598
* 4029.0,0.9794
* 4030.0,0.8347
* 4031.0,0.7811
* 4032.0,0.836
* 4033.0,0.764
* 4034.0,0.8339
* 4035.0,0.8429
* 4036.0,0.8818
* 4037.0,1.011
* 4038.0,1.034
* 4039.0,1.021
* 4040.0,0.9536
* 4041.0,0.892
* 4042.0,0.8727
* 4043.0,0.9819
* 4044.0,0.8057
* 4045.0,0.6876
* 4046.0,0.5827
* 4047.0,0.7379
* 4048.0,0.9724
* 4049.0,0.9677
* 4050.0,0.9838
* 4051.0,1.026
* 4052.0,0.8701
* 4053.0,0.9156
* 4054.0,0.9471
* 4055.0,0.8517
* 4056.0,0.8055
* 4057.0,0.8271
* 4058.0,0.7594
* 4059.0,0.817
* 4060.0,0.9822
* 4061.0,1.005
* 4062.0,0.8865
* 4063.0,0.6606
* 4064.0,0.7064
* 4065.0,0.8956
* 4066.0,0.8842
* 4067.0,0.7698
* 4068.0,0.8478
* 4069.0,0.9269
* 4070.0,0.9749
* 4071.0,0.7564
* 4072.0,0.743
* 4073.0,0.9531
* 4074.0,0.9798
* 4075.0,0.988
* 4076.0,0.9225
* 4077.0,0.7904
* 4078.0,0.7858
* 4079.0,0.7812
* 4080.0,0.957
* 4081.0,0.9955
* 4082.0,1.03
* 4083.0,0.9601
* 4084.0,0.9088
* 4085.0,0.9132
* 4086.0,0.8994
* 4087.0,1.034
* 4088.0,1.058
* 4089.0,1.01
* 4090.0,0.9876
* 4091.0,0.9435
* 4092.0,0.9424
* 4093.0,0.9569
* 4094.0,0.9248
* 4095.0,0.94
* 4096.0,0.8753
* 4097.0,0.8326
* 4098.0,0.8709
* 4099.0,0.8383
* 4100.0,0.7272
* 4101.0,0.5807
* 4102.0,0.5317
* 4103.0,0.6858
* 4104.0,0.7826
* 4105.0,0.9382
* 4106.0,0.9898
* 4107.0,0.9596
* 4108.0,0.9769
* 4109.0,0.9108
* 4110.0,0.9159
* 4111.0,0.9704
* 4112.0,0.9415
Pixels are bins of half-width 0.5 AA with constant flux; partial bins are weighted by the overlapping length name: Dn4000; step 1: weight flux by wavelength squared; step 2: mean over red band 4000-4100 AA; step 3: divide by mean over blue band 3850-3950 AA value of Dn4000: 1.61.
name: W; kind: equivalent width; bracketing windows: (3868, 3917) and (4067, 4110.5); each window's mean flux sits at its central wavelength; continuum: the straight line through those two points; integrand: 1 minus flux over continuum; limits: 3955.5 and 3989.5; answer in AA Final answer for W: 7.2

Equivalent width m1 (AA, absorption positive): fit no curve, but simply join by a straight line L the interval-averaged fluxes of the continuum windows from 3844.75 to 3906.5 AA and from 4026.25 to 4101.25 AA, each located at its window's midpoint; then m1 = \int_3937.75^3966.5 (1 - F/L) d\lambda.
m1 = 4.6 AA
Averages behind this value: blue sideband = 0.636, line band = 0.619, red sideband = 0.886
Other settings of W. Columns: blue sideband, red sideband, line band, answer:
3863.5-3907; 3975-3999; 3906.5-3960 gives 9.5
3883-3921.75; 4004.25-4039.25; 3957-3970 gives 5.7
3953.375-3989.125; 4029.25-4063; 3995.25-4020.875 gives -5.0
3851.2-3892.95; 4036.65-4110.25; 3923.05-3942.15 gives 8.9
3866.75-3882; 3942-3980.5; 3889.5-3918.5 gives -3.8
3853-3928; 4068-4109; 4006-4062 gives -4.7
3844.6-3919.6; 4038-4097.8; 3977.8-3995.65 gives -1.4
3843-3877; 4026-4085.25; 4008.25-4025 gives -1.9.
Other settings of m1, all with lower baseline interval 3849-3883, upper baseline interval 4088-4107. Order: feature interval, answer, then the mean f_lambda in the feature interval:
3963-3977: 6.6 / 0.388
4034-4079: -3.0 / 0.874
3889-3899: 0.0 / 0.656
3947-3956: -0.5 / 0.754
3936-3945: 3.0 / 0.466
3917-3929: 1.7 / 0.586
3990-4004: -2.3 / 0.883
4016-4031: -2.4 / 0.91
